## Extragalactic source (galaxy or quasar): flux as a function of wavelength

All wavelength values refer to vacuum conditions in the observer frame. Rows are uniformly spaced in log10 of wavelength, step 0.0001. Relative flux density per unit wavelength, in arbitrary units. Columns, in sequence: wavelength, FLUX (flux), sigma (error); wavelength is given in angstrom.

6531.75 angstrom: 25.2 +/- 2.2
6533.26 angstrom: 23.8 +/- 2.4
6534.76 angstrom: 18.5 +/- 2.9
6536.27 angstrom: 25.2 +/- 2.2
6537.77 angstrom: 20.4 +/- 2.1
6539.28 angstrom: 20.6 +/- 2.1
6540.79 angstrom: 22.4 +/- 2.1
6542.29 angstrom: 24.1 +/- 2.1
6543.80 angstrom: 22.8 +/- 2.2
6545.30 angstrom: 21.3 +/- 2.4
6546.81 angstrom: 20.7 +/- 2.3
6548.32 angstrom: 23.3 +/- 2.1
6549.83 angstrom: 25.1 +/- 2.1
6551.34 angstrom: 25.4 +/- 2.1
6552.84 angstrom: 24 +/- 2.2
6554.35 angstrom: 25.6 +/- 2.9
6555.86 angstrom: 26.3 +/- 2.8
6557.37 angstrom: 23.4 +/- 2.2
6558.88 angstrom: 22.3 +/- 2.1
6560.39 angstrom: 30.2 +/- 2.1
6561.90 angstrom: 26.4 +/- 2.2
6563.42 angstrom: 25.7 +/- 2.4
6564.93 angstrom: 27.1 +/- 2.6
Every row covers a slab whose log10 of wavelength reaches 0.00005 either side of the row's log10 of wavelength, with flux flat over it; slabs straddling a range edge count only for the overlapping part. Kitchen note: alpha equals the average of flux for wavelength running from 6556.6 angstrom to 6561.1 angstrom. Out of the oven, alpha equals 25.3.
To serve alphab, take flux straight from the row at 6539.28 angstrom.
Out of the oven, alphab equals 20.6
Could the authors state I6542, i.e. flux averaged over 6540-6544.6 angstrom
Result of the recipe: 23.1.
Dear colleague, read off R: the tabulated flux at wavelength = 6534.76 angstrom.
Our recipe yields 18.5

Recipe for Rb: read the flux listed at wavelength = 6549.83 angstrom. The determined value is 25.1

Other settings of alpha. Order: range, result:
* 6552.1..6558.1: 24.8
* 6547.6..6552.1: 24.6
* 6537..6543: 21.9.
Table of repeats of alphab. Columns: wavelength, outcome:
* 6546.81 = 20.7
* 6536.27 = 25.2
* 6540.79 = 22.4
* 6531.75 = 25.2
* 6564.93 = 27.1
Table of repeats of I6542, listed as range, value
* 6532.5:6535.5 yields 21.2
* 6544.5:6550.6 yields 22.6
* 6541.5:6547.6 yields 22.2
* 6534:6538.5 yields 21.4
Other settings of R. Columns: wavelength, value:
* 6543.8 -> 22.8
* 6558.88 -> 22.3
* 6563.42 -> 25.7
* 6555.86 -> 26.3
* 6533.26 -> 23.8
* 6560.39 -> 30.2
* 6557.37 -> 23.4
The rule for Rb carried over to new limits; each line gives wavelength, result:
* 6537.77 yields 20.4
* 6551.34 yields 25.4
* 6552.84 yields 24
